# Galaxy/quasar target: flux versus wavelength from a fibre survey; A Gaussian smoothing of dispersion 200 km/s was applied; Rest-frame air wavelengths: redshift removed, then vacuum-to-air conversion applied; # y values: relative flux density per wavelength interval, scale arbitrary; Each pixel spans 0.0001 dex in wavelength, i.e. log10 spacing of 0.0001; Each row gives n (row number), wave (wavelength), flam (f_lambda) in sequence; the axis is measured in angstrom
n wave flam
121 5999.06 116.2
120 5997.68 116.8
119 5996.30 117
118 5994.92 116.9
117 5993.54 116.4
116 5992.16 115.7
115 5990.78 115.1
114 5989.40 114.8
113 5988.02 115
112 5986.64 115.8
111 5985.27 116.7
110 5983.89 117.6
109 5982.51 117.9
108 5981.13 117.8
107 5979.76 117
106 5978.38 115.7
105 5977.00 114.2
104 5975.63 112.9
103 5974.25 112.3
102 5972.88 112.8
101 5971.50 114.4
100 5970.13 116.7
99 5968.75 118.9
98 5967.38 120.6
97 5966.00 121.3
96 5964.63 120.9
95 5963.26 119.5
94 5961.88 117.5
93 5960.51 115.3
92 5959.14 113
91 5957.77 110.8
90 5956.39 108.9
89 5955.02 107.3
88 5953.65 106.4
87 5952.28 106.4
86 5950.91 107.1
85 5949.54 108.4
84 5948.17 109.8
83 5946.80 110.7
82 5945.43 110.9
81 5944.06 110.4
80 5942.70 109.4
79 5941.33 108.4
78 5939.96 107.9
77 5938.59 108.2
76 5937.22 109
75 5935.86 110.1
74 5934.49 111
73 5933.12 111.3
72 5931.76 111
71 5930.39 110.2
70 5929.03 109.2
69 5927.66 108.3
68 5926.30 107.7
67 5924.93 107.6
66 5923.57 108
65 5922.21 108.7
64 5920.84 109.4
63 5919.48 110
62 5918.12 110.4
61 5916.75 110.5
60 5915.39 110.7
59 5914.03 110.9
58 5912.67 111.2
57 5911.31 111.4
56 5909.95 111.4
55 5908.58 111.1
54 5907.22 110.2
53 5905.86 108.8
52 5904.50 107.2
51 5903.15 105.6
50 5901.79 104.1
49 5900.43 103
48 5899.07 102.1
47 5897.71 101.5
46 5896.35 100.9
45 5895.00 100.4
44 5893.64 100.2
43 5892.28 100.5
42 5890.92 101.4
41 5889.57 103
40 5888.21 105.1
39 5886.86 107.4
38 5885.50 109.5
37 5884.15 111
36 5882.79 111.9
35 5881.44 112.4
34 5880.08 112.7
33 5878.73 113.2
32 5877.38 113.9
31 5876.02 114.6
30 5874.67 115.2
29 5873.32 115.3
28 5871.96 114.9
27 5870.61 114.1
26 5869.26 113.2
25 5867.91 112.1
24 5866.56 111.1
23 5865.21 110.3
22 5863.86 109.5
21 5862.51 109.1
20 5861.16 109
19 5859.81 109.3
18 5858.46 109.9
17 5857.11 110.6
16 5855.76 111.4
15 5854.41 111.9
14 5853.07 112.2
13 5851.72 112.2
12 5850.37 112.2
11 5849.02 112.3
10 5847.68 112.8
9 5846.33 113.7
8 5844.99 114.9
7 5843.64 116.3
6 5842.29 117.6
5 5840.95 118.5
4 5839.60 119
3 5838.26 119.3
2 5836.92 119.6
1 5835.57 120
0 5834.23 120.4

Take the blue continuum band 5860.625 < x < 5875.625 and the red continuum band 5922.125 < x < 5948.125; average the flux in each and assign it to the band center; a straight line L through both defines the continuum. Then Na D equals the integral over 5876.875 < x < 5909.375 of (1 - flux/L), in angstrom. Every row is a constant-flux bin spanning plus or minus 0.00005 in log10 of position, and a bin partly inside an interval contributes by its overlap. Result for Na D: 1.37 angstrom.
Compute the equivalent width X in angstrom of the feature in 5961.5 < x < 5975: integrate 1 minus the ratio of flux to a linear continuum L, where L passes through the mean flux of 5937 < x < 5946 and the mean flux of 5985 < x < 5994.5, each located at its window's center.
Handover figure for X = -0.6 angstrom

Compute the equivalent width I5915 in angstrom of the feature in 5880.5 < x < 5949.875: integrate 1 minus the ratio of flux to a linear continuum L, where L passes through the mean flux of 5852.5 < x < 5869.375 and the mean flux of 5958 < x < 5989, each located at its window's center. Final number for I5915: 3.3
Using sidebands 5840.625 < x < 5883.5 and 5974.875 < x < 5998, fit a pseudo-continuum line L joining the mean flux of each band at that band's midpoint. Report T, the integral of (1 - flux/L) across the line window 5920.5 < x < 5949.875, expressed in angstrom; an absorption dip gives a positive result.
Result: 1.4 angstrom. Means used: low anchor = 113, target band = 109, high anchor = 116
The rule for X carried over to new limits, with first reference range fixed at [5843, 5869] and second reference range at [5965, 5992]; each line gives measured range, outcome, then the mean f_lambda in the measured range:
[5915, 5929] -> 0.62 angstrom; 109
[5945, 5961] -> 0.80 angstrom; 109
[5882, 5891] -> 0.42 angstrom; 108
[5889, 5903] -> 1.40 angstrom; 102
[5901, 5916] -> 0.57 angstrom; 109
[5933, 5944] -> 0.51 angstrom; 109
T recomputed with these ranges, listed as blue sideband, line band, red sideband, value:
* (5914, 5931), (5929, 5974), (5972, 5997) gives 0.1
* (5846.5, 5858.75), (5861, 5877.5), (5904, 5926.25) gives -0.2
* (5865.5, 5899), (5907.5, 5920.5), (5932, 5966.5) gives -0.1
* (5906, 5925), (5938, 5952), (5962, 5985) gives 0.6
